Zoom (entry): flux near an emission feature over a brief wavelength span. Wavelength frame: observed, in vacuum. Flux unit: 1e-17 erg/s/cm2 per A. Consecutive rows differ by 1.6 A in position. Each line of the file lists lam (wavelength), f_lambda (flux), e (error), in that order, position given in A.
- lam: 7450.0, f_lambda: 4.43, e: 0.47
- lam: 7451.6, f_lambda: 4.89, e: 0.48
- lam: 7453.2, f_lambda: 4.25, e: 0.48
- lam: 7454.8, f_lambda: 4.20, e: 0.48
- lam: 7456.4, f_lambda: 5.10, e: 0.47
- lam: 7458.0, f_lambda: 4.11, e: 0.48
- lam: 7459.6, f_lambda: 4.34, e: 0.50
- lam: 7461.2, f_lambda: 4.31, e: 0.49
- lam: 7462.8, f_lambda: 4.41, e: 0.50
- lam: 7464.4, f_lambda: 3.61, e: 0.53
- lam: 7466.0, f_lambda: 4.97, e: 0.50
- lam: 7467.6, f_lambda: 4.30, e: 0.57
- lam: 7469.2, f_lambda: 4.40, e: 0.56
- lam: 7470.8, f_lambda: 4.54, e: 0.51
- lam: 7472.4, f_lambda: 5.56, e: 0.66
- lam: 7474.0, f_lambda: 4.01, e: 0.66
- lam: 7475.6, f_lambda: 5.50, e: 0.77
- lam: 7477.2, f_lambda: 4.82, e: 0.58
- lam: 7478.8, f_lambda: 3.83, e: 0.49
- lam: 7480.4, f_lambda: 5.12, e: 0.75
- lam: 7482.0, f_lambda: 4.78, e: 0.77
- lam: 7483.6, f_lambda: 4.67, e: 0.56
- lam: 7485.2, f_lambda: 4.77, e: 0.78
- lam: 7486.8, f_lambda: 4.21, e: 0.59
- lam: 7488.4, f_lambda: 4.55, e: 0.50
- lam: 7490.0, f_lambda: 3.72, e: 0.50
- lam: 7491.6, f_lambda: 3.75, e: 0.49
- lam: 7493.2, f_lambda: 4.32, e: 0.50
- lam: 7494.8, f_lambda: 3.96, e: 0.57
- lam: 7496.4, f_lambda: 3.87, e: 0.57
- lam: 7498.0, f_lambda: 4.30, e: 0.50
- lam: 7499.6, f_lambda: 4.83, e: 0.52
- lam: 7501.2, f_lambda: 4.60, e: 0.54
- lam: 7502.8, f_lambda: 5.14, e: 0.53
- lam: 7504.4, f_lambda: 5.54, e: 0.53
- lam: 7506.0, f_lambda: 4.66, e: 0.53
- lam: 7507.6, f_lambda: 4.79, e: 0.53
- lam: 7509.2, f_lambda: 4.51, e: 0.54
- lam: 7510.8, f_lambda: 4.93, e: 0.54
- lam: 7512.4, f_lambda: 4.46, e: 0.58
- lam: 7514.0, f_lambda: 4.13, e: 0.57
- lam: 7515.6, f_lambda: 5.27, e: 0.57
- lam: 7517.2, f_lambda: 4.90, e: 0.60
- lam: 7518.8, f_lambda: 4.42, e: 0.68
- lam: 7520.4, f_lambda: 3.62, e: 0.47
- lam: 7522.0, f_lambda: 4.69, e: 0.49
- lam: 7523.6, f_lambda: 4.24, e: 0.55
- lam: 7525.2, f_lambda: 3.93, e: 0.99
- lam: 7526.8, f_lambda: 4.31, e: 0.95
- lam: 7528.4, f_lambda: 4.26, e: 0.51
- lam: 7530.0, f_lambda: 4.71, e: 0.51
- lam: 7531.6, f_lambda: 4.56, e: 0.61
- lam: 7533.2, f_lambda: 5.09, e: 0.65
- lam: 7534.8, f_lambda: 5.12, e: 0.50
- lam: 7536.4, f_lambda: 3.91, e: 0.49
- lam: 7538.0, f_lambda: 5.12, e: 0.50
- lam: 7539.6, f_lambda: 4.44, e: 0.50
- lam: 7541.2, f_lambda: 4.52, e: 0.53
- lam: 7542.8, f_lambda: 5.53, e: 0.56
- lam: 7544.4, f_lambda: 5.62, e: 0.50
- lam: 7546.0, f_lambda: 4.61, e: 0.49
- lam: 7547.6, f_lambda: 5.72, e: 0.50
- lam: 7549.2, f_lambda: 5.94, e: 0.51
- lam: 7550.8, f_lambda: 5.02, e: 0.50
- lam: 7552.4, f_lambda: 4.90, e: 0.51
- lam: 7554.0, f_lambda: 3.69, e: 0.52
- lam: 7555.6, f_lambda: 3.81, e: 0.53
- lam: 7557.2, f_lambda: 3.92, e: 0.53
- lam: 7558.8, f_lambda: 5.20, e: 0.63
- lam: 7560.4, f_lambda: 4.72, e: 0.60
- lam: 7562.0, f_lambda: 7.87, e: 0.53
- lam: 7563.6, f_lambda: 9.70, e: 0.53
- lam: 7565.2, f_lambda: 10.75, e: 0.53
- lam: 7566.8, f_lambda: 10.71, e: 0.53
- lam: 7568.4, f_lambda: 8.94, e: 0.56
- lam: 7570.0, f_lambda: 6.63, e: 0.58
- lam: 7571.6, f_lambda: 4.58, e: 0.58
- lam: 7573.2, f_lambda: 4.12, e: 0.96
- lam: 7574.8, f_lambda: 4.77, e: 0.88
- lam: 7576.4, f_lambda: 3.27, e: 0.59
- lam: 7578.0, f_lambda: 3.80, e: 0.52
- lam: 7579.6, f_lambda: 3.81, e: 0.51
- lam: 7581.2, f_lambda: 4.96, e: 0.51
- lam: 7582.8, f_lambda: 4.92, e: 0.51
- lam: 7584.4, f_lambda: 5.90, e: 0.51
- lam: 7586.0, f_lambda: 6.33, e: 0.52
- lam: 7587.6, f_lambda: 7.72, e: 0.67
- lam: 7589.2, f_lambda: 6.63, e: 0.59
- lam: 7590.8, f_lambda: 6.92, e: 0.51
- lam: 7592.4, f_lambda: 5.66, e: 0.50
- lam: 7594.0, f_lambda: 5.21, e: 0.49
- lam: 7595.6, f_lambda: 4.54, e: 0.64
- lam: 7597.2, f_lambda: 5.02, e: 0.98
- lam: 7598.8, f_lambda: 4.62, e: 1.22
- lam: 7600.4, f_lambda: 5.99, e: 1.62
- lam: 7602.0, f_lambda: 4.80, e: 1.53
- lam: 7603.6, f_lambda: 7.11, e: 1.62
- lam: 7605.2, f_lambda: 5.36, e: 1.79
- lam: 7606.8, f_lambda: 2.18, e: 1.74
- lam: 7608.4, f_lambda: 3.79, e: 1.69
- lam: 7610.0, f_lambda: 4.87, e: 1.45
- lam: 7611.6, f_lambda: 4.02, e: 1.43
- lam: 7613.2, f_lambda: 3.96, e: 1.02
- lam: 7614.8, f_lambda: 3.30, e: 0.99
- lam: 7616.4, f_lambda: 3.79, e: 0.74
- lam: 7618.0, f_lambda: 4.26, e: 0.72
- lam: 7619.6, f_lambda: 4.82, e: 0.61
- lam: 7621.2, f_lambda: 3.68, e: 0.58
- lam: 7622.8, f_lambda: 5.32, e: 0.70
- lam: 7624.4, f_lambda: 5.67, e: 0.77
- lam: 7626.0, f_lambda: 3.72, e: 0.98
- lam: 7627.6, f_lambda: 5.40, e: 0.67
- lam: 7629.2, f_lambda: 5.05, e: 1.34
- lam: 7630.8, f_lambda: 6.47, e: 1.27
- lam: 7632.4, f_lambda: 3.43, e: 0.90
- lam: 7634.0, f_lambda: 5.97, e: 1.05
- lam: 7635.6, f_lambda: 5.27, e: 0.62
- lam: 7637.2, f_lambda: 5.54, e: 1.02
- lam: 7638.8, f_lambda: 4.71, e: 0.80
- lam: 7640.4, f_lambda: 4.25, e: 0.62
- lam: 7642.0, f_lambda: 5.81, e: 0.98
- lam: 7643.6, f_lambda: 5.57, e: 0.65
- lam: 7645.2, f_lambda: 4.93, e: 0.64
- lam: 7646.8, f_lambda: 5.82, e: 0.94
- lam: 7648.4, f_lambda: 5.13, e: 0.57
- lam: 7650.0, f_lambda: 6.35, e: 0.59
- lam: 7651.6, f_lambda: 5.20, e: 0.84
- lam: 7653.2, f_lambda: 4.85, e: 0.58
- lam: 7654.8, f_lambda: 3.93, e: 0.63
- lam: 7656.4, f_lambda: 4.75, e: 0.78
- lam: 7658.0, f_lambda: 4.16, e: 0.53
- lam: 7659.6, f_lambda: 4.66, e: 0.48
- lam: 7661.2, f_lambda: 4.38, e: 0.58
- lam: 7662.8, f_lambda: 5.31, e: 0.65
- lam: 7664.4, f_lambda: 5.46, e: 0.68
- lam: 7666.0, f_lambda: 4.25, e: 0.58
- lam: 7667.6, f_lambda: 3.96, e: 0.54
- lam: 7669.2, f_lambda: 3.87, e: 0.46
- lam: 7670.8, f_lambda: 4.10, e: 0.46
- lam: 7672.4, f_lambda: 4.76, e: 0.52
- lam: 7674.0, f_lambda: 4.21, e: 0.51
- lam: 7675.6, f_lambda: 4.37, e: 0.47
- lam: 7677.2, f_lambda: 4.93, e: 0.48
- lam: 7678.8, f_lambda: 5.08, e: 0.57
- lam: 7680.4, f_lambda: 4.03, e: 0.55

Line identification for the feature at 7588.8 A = [N II]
